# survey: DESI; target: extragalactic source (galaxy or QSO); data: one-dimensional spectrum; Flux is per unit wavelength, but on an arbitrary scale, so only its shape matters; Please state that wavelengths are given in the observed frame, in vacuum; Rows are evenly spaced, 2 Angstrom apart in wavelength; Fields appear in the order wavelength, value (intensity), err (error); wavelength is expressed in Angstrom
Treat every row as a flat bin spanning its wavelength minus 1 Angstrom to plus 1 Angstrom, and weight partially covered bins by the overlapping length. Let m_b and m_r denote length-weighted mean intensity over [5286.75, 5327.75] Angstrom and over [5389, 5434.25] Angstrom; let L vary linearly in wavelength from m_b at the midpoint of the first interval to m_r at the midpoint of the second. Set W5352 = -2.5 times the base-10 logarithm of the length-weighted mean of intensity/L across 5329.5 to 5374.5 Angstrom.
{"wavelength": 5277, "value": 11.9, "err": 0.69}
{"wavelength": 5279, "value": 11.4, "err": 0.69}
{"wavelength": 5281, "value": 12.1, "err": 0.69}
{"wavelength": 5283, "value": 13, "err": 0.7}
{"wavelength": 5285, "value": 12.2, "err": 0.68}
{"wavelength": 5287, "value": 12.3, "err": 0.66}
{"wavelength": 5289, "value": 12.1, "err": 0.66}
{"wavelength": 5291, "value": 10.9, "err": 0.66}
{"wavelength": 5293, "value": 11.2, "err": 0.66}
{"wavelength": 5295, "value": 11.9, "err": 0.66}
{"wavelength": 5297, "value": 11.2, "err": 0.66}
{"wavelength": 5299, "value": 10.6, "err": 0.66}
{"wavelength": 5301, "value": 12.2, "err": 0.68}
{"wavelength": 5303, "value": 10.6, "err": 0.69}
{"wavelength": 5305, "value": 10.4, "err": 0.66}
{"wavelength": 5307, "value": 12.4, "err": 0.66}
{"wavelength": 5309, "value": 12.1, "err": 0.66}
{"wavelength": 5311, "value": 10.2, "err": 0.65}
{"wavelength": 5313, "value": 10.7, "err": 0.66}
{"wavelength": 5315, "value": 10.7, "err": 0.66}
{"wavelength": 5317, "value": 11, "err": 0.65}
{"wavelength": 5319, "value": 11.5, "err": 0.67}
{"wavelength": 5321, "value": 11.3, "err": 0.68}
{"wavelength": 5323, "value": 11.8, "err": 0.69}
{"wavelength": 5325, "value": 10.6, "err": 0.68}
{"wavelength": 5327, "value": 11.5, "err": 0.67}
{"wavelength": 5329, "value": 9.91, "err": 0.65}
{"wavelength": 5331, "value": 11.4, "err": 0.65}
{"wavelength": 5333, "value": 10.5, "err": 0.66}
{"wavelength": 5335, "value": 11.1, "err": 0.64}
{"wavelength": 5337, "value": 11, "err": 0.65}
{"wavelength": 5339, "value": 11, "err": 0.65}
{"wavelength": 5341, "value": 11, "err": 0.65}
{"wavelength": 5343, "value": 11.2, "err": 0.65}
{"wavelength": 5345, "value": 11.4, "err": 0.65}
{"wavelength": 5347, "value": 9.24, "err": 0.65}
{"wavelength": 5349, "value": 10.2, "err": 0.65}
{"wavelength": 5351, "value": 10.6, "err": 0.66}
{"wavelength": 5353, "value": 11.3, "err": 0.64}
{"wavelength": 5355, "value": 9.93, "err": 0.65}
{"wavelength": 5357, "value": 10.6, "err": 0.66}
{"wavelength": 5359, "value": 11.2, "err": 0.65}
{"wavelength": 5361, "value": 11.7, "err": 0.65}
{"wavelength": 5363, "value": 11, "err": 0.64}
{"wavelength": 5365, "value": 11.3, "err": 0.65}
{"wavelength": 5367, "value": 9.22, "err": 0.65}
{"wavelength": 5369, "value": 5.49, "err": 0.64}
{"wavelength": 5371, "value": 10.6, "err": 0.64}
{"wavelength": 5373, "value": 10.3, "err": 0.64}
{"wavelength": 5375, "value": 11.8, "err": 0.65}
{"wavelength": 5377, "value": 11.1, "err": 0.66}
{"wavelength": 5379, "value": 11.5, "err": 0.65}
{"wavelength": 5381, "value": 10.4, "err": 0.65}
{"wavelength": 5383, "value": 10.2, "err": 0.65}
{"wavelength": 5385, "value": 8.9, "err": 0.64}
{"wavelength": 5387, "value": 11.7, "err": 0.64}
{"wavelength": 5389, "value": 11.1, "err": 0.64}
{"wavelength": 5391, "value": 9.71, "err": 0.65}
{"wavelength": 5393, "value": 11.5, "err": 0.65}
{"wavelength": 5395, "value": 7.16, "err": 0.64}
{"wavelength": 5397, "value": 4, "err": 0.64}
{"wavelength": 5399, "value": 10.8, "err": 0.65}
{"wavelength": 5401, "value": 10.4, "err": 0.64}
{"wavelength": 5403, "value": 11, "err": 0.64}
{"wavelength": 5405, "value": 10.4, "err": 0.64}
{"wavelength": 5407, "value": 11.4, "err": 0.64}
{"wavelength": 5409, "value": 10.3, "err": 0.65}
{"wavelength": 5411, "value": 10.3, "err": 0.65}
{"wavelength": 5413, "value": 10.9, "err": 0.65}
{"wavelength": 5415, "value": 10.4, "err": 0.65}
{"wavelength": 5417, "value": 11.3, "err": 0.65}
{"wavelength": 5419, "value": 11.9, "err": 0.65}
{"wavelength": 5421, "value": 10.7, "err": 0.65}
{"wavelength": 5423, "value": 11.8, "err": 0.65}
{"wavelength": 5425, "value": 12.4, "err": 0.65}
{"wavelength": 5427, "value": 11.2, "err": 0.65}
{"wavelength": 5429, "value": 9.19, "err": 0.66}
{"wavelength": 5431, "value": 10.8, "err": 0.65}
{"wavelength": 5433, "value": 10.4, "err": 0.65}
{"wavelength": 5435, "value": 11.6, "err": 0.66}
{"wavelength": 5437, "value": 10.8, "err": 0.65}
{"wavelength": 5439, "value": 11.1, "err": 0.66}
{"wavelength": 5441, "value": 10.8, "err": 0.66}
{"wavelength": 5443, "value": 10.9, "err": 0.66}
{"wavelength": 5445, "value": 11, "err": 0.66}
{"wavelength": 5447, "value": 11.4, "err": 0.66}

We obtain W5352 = 0.04 mag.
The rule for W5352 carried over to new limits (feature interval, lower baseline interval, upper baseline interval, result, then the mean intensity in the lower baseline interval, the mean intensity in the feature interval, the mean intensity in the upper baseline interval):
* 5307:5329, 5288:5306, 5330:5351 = -0.01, 11.2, 11.1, 10.8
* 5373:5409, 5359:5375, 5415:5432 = 0.04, 10.1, 10.2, 11.1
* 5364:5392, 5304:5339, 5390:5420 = 0.02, 11.1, 10.2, 10.1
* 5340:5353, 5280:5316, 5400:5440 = 0.06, 11.5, 10.7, 10.9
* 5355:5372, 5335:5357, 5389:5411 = 0.03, 10.7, 10.1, 9.76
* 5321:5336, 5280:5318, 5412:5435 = 0.04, 11.5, 11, 11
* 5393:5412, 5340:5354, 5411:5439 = 0.14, 10.7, 9.63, 11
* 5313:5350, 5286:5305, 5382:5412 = 0.00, 11.4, 10.9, 9.92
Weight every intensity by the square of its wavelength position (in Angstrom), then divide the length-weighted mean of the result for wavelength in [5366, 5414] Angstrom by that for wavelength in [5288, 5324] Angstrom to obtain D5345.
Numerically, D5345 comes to 0.9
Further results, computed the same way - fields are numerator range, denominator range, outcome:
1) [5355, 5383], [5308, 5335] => 0.97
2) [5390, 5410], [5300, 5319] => 0.90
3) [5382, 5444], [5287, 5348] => 0.98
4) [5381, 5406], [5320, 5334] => 0.91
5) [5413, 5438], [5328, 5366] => 1.05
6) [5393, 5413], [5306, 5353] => 0.91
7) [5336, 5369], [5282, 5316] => 0.94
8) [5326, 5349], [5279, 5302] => 0.93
